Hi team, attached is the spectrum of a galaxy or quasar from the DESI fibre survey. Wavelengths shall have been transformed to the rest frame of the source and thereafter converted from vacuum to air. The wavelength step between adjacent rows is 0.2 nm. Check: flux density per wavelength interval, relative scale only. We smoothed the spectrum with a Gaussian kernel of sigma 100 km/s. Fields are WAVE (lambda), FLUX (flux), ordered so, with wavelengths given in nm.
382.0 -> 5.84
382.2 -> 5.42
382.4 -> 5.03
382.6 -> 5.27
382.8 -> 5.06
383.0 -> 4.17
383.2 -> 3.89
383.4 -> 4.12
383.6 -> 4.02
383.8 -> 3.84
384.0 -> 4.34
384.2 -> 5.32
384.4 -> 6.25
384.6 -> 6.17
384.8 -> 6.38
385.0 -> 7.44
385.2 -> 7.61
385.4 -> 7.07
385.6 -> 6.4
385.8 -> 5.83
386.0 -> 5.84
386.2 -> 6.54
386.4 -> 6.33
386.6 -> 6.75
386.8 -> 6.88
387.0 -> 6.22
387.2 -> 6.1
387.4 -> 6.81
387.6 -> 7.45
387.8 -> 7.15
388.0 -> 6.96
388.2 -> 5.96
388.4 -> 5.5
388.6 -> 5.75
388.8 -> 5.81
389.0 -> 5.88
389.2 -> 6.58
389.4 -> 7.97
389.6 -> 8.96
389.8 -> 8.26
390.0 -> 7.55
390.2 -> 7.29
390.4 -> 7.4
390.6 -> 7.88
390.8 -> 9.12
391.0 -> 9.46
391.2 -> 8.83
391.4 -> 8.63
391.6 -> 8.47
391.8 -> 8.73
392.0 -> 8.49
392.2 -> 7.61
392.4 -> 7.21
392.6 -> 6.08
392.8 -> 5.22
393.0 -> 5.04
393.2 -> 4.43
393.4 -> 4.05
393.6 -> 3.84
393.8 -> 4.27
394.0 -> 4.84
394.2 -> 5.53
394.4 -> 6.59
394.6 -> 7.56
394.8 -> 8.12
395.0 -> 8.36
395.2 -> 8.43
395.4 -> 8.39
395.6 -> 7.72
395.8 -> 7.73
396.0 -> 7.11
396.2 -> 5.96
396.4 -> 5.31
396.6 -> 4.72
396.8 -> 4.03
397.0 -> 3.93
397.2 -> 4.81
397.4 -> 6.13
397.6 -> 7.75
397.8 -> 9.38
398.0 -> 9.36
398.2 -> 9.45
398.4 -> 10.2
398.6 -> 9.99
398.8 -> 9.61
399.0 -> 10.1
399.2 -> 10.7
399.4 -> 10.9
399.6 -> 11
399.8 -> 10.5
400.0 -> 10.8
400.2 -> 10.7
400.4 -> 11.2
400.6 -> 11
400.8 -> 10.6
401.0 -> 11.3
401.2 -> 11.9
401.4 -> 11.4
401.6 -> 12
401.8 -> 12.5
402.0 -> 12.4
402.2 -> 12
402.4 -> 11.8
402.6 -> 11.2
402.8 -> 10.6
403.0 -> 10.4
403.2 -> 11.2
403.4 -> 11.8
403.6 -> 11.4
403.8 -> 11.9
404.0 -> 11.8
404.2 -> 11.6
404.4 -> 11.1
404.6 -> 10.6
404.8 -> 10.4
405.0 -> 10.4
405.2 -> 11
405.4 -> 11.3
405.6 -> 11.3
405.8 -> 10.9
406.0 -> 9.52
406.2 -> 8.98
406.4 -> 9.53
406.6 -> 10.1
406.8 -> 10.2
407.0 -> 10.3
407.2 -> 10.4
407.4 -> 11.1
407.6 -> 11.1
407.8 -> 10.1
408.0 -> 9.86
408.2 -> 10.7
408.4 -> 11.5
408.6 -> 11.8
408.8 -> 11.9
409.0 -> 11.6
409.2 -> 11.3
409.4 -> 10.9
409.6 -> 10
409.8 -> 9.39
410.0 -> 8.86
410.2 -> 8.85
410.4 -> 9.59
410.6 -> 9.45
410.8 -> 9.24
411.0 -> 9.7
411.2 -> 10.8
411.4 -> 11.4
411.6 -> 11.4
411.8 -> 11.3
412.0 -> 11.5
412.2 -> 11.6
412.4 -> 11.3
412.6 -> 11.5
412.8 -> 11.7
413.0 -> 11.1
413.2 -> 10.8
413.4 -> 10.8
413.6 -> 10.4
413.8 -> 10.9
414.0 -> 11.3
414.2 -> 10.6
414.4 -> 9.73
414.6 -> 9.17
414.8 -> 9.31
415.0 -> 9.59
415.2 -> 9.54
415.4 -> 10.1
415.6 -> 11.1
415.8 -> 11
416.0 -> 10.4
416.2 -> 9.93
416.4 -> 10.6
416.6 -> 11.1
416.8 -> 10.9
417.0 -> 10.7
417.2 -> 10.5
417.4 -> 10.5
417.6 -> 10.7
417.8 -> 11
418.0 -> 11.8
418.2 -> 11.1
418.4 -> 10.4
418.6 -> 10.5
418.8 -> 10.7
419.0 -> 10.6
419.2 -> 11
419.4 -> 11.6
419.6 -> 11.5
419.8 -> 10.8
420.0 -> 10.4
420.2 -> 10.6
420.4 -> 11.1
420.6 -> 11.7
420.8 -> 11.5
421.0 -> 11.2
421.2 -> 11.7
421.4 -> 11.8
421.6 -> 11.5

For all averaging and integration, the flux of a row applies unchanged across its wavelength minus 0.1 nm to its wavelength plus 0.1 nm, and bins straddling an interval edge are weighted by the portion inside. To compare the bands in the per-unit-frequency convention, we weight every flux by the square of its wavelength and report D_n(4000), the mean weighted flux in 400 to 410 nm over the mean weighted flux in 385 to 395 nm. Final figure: 1.73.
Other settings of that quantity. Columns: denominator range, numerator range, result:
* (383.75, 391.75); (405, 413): 1.70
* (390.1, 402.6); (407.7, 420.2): 1.39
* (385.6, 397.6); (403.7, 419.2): 1.75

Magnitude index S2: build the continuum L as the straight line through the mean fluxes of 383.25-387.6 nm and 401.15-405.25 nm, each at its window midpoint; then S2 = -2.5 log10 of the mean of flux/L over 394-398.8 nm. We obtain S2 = 0.28 mag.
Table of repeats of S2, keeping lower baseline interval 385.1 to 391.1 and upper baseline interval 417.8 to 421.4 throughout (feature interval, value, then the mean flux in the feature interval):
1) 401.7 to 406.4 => -0.222 mag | 11.1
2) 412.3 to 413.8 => -0.086 mag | 11.1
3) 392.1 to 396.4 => 0.221 mag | 6.36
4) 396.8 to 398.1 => 0.225 mag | 6.67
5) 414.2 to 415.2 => 0.095 mag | 9.57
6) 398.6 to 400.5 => -0.241 mag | 10.6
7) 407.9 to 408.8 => -0.152 mag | 11.1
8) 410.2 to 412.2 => -0.049 mag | 10.5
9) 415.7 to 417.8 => 0.007 mag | 10.7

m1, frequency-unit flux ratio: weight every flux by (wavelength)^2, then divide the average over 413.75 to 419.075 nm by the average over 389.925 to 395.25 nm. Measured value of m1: 1.69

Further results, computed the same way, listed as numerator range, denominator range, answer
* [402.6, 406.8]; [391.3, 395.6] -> 1.71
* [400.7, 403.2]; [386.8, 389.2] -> 1.94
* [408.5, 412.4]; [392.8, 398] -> 1.84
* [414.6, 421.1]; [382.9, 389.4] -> 2.08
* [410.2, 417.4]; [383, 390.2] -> 1.93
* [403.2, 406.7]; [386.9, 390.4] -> 1.71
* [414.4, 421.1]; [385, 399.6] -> 1.69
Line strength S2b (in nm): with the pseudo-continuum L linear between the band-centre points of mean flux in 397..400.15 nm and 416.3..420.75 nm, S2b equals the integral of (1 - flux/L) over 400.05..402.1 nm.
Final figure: -0.44 nm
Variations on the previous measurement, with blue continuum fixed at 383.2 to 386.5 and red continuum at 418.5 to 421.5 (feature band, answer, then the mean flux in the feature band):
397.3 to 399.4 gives -0.40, 9.34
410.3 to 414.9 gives -0.30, 10.6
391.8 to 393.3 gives 0.10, 6.46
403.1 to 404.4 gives -0.44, 11.6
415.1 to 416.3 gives 0.01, 10.3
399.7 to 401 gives -0.43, 10.8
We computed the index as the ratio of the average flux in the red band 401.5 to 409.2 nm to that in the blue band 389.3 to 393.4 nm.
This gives 1.5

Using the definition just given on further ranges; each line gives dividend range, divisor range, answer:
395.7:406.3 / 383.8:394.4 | 1.49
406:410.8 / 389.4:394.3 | 1.47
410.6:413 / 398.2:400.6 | 1.05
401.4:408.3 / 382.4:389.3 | 1.85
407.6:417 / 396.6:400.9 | 1.17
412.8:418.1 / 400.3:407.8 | 0.96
